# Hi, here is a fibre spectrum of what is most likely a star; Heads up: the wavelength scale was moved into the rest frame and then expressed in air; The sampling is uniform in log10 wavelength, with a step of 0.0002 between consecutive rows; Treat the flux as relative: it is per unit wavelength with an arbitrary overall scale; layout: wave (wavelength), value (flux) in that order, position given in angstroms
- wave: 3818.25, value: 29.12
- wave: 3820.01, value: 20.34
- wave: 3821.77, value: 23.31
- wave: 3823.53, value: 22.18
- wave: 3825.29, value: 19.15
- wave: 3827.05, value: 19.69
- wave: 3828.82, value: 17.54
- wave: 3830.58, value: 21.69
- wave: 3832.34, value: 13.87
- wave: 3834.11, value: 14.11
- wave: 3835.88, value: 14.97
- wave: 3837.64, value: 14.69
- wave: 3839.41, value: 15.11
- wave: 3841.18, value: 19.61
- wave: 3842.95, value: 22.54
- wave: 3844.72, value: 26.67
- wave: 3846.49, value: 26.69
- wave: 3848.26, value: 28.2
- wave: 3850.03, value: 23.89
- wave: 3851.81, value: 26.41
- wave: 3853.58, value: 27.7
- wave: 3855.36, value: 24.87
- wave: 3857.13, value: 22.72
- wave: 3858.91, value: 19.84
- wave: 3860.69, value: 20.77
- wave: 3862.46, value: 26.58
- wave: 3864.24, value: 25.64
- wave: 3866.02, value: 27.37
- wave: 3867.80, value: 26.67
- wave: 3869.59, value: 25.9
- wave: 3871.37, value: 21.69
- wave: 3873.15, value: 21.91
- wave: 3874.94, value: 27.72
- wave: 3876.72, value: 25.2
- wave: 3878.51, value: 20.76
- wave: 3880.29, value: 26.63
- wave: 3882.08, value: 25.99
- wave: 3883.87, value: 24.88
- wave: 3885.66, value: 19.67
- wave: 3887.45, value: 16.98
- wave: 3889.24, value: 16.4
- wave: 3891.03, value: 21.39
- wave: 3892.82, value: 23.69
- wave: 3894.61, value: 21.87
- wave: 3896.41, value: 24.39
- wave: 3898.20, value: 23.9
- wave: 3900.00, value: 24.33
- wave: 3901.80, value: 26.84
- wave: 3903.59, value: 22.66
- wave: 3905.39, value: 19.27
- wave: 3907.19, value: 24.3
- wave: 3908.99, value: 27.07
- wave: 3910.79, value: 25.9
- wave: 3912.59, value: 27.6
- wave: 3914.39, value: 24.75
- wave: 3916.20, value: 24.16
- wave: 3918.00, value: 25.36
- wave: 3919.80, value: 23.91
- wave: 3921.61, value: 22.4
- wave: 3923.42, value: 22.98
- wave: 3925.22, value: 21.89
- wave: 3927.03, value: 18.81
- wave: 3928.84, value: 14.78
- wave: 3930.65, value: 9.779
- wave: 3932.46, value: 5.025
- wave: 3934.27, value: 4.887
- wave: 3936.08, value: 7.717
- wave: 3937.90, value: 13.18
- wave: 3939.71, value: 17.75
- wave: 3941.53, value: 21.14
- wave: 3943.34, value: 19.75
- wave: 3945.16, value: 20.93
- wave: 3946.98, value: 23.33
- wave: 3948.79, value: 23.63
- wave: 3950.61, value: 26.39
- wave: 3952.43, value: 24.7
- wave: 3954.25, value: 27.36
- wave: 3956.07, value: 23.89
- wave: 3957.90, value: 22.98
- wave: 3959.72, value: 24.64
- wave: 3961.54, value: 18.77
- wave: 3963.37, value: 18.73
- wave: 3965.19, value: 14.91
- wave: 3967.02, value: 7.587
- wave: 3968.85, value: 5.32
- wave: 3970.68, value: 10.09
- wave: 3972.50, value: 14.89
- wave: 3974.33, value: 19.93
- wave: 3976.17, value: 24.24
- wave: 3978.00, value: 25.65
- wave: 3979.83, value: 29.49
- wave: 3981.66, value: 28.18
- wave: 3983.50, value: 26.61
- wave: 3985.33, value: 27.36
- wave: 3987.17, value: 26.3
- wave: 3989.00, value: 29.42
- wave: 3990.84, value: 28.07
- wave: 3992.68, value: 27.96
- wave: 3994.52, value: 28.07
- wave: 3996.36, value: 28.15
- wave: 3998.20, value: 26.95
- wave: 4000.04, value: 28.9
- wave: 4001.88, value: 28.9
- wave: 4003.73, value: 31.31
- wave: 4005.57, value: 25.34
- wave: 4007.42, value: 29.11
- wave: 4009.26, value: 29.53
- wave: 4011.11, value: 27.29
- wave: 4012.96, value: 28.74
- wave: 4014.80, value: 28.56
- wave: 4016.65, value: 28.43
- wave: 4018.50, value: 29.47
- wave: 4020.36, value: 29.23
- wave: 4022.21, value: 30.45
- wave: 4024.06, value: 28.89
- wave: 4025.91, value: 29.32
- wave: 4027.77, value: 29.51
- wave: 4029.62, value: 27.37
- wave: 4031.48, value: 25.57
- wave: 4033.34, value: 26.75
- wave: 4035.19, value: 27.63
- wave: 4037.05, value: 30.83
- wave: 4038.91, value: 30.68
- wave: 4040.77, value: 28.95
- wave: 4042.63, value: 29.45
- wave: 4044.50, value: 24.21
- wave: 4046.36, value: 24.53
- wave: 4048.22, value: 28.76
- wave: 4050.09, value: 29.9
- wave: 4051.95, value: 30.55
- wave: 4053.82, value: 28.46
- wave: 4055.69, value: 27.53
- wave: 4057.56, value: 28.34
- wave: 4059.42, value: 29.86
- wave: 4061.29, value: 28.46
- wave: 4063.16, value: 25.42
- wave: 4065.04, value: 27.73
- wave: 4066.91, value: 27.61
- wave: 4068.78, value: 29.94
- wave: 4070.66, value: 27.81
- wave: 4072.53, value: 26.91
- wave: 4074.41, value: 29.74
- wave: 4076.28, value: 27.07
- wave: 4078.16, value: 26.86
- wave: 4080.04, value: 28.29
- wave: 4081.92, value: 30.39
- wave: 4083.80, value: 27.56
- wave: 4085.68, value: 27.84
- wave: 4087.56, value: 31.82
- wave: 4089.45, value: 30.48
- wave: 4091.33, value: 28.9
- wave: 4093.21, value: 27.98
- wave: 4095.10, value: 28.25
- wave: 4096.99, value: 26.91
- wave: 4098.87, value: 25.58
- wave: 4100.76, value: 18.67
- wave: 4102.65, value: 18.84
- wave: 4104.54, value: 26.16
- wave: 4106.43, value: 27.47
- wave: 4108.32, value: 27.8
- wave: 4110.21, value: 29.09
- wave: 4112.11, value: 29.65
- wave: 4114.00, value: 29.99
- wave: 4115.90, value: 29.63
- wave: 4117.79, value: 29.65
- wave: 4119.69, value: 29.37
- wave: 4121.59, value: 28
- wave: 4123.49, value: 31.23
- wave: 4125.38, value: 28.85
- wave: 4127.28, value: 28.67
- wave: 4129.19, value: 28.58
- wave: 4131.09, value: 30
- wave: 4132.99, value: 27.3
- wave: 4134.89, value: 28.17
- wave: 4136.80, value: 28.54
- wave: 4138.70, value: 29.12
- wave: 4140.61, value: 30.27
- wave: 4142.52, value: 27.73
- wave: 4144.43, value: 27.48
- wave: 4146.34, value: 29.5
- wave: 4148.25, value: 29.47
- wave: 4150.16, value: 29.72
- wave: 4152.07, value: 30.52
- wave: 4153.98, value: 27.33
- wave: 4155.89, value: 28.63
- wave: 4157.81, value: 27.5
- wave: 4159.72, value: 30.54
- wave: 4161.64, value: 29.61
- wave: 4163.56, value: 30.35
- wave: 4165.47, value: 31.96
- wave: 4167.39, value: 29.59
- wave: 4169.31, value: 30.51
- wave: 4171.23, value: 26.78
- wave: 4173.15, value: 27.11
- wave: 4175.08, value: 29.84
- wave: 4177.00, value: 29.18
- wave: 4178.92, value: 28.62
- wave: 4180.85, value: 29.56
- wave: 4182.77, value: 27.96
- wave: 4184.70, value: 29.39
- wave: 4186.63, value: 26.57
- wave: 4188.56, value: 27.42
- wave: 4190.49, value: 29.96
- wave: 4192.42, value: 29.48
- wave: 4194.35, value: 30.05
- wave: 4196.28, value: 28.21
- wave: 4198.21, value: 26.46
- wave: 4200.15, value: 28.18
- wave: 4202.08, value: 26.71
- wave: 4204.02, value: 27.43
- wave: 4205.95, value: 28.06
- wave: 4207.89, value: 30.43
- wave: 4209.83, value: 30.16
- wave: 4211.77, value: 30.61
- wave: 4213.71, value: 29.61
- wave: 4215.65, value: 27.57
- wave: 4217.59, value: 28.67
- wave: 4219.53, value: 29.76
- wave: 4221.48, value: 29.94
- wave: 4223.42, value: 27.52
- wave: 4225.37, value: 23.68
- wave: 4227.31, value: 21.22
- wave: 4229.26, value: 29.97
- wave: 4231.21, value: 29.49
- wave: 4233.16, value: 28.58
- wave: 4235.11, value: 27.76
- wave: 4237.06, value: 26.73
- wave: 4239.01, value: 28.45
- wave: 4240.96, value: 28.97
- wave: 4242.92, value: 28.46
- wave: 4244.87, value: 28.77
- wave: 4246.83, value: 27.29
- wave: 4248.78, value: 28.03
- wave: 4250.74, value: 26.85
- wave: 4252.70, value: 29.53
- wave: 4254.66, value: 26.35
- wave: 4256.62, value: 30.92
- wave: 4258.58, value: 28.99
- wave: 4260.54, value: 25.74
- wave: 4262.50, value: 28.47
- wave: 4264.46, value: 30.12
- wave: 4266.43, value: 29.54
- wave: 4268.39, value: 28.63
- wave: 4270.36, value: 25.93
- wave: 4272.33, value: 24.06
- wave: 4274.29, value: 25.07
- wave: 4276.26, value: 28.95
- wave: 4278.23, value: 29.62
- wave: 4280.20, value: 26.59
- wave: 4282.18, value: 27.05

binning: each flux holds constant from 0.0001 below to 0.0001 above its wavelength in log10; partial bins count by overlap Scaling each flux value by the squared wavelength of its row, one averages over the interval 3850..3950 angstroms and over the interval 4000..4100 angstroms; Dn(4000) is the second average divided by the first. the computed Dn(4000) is 1.40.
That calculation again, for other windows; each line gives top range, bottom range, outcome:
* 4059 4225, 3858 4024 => 1.36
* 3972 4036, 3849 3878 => 1.20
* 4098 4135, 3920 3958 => 1.61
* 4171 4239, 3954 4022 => 1.27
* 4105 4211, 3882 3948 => 1.59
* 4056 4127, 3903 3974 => 1.57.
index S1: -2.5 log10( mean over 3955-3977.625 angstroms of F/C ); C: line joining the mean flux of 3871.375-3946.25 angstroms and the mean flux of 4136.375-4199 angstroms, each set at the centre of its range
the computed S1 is 0.286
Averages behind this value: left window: 20.9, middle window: 17.4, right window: 28.9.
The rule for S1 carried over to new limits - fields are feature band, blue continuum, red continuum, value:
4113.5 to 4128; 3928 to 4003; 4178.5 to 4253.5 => -0.16 mag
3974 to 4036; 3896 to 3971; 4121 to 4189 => -0.22 mag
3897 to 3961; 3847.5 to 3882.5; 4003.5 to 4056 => 0.24 mag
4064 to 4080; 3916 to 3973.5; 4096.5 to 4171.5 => -0.12 mag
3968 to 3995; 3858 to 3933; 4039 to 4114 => 0.08 mag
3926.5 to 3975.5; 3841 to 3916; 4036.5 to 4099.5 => 0.44 mag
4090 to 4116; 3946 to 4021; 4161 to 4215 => 0.01 mag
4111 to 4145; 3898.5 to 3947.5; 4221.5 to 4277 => -0.17 mag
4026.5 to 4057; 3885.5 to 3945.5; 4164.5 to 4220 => -0.17 mag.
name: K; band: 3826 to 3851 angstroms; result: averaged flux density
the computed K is 20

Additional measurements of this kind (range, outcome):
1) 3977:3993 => 27.6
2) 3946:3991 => 22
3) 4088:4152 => 28.2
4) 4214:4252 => 27.8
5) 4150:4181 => 29.2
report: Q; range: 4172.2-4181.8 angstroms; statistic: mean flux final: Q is 28.8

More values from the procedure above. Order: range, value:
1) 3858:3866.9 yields 24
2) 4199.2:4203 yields 27.5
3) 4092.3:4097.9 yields 27.7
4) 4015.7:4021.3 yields 29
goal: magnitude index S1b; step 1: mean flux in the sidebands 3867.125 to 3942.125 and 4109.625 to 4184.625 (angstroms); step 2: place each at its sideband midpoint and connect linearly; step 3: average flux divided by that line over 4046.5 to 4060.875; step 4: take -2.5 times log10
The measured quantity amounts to -0.11 mag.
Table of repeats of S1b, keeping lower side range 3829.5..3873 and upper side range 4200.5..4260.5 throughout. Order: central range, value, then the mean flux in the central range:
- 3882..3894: 0.10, 21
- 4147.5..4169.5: -0.10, 29.6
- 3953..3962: 0.01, 23.8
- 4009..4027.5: -0.16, 29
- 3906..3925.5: -0.05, 24.6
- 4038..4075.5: -0.11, 28.2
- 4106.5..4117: -0.11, 29.1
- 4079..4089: -0.13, 29.2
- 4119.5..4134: -0.09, 29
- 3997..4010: -0.16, 28.6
